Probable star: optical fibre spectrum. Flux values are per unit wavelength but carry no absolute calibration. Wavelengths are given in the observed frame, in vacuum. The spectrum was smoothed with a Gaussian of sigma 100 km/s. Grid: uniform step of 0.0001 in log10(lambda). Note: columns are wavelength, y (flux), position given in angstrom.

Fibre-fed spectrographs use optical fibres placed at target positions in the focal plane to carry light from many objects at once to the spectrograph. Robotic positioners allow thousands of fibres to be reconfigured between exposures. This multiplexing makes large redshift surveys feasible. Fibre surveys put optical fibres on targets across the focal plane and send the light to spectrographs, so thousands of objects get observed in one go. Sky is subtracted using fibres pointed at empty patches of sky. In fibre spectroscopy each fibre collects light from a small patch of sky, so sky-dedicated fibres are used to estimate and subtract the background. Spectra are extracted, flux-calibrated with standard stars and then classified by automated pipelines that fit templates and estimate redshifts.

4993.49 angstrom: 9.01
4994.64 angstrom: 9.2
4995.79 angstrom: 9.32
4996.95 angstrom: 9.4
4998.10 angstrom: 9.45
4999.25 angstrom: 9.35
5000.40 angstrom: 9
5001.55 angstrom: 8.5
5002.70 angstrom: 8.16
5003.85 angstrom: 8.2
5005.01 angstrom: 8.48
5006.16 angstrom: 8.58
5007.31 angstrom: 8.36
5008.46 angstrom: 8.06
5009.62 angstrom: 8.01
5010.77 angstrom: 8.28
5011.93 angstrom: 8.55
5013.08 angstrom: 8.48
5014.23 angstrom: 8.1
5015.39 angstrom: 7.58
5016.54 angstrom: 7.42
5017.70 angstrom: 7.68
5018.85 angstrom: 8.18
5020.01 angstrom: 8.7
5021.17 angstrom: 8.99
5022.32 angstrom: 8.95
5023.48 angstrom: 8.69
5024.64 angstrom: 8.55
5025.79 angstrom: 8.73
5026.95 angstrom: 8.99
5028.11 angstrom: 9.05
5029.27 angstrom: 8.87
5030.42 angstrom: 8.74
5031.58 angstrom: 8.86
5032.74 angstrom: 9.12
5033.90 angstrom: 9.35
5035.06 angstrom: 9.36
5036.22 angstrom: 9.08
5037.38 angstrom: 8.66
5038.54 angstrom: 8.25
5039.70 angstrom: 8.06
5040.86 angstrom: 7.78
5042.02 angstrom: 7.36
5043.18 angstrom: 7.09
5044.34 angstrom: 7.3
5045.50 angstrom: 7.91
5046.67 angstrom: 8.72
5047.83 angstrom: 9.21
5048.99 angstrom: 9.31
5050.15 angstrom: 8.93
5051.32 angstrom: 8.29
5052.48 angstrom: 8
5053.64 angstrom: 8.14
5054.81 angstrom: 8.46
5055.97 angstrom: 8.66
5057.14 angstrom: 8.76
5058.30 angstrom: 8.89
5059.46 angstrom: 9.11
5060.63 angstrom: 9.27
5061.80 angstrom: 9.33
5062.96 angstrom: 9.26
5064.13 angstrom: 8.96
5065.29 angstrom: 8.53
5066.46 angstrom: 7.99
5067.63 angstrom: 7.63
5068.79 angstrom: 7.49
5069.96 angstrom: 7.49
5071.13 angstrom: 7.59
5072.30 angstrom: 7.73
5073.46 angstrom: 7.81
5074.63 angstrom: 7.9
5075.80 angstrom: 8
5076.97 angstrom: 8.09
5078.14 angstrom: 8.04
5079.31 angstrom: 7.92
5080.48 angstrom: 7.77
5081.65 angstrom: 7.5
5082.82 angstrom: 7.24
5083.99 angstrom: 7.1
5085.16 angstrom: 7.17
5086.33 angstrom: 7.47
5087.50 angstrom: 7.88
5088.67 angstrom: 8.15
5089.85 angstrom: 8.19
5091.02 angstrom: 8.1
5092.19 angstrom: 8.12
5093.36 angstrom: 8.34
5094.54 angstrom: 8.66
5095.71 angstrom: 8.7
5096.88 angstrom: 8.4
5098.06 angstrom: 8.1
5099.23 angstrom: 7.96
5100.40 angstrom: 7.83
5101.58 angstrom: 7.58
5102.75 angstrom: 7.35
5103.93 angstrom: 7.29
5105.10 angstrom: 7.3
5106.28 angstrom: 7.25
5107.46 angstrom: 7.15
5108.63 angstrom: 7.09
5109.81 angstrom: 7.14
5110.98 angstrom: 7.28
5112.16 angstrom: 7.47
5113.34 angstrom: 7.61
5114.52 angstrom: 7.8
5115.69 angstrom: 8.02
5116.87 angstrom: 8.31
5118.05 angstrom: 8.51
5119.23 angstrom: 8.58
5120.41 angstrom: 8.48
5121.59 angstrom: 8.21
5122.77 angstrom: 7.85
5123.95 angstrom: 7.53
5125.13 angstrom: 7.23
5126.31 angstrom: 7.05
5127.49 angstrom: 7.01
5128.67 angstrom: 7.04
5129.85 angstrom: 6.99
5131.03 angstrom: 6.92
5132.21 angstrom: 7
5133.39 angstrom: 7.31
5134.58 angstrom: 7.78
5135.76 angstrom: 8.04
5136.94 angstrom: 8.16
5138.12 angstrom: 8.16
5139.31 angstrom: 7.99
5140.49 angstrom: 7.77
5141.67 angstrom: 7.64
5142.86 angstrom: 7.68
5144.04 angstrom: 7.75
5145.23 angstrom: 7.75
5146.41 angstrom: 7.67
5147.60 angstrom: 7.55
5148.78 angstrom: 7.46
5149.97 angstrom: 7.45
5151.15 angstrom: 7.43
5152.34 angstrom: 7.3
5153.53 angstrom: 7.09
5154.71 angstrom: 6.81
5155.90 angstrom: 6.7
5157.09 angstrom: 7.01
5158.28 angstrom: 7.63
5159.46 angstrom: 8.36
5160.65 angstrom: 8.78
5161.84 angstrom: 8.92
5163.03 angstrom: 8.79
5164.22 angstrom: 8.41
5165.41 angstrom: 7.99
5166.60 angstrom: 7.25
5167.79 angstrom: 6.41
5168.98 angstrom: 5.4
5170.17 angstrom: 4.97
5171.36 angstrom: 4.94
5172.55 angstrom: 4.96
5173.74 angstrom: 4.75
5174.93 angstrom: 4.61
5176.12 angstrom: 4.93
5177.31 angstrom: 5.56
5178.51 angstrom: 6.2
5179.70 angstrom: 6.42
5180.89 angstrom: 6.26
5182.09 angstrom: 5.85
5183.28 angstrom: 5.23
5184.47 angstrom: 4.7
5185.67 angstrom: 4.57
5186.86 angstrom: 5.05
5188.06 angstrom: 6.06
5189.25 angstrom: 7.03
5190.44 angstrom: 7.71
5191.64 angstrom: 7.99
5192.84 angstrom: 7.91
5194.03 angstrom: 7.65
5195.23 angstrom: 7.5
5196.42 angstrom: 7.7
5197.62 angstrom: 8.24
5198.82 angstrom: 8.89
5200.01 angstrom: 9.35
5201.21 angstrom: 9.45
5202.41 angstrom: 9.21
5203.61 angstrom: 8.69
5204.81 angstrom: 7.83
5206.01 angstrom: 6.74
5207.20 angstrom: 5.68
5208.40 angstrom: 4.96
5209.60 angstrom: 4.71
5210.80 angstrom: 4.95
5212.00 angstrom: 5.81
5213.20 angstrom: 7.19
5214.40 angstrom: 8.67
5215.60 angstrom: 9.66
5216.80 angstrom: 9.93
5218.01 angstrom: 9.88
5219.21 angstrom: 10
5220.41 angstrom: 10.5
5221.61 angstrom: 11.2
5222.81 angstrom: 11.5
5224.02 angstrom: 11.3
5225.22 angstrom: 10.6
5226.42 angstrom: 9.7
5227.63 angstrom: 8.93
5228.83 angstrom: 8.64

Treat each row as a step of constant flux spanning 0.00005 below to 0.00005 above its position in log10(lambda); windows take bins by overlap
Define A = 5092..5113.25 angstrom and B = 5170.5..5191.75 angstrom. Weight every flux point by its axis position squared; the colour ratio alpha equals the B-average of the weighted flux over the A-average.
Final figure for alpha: 0.76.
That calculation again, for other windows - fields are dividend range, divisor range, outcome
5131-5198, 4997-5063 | 0.86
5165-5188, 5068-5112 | 0.75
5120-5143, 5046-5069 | 0.90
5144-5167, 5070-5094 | 1.02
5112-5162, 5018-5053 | 0.93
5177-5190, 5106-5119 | 0.77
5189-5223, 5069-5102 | 1.08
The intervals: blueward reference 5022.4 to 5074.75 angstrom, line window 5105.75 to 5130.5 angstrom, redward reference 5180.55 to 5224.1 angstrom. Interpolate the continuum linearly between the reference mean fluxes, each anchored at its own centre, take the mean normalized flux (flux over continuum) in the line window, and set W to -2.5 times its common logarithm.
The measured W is 0.072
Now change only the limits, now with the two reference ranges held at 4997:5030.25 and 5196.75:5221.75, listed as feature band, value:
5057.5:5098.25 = 0.04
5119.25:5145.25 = 0.09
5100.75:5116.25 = 0.12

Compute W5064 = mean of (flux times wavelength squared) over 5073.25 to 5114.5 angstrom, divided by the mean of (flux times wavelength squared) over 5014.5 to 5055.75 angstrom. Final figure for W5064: 0.94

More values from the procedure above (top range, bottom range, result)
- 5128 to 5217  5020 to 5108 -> 0.90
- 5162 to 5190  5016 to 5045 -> 0.75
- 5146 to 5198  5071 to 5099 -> 0.88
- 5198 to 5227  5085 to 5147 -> 1.15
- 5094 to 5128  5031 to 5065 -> 0.92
